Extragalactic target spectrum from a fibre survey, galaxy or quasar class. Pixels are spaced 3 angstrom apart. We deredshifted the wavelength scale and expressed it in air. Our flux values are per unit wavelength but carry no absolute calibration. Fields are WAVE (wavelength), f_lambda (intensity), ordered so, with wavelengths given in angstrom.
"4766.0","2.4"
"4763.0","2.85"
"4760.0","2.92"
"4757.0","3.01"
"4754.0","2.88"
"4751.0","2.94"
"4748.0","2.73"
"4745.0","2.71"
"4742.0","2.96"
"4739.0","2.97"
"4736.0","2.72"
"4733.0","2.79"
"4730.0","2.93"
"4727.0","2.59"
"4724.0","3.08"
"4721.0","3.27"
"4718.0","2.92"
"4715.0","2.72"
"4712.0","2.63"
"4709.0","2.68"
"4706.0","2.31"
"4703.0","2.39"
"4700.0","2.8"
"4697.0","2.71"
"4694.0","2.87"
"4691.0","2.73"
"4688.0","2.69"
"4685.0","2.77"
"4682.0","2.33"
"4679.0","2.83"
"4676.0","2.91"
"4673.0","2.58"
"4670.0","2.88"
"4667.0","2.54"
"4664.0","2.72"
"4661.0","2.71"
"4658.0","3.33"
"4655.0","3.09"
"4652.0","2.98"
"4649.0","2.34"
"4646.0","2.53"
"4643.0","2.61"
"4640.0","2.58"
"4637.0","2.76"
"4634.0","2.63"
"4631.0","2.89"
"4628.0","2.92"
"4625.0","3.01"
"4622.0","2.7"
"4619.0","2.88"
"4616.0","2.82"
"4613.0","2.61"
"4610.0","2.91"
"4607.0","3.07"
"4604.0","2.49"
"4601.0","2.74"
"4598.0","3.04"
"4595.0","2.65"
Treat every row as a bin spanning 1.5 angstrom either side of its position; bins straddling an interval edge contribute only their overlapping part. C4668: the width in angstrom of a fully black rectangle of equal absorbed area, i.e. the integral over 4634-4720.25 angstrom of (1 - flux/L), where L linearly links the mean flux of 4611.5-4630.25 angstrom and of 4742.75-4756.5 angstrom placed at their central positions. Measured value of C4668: 3.5 angstrom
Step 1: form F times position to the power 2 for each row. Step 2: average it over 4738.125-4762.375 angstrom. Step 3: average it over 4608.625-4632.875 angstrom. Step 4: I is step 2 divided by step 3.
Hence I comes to 1.1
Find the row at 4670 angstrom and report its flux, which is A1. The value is 2.88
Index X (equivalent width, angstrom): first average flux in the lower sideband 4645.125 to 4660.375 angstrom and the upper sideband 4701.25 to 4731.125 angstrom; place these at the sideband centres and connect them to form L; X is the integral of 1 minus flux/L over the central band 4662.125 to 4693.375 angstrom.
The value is 1.25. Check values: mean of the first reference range 2.86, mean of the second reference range 2.75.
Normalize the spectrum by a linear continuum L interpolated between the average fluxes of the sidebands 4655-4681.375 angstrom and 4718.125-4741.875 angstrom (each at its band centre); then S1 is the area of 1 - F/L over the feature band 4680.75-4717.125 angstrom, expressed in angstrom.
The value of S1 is 2.8 angstrom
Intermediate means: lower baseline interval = 2.81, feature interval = 2.64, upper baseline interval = 2.91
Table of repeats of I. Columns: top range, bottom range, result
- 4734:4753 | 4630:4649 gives 1.13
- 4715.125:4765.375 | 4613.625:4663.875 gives 1.08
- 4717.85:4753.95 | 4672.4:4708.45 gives 1.10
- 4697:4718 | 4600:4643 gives 0.98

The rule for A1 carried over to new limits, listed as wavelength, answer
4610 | 2.91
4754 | 2.88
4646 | 2.53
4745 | 2.71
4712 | 2.63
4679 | 2.83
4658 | 3.33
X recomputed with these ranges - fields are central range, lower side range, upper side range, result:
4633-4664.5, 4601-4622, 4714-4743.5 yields 0.74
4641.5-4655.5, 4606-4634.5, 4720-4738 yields 0.86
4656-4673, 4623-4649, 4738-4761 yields -0.38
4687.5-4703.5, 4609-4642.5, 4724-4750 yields 0.50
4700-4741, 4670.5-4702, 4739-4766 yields 0.27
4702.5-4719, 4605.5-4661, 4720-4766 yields 1.39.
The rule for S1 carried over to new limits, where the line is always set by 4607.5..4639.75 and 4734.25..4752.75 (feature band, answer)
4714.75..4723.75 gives -0.6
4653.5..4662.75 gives -0.7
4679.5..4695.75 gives 0.8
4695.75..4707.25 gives 1.1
